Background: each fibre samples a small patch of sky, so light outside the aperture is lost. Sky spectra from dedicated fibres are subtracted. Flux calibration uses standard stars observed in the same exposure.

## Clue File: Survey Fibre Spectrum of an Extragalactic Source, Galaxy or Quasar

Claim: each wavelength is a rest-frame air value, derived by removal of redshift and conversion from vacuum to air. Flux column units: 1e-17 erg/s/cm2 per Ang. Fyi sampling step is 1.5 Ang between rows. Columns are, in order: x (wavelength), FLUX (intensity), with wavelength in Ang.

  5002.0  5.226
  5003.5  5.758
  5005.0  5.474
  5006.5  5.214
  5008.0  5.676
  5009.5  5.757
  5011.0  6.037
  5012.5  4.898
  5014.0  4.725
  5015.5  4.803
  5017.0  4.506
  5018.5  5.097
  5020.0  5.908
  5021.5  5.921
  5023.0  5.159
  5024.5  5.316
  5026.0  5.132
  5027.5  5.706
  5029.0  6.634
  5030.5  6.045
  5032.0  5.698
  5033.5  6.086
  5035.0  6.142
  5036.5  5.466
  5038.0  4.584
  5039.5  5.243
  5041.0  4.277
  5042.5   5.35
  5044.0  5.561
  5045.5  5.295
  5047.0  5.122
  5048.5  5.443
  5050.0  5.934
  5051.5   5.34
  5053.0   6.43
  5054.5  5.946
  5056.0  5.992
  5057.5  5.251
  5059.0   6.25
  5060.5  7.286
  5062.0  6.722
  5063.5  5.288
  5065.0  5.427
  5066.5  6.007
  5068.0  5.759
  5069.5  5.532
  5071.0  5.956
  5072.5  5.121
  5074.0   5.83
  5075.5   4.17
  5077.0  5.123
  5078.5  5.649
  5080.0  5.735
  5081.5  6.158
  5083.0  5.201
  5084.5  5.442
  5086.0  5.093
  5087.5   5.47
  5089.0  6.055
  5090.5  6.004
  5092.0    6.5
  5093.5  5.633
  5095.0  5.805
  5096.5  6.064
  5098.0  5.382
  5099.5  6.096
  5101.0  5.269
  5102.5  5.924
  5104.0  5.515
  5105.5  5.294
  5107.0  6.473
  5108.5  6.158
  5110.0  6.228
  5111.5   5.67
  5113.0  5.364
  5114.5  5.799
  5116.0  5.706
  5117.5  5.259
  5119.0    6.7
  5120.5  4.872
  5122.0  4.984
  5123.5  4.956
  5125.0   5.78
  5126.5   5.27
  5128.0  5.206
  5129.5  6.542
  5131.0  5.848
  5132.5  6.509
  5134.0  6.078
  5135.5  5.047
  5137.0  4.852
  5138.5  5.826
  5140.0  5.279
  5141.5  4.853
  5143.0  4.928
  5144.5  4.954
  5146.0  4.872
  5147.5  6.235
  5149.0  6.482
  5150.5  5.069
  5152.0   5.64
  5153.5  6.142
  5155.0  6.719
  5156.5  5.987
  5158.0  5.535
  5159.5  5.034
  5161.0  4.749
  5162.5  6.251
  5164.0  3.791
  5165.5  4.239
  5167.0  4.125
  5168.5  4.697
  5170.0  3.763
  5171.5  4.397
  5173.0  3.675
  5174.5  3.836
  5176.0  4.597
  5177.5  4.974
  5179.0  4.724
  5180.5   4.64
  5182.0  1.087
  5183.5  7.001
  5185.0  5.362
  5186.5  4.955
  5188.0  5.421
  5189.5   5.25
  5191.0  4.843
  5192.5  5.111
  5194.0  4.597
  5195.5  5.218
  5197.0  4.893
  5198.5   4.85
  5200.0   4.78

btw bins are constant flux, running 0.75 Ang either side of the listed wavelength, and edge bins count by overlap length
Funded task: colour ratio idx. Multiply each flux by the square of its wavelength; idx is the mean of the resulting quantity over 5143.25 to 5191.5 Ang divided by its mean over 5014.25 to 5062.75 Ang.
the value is 0.93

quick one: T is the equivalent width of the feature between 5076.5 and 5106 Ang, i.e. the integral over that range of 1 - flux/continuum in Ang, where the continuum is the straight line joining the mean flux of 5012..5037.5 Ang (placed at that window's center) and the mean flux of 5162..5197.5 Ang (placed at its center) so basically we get -3.2 Ang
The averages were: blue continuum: 5.48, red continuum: 4.63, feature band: 5.68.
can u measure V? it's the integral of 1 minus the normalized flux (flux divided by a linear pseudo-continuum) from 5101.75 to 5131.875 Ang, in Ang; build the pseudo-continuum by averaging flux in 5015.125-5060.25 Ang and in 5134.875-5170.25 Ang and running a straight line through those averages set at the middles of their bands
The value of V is -2.0 Ang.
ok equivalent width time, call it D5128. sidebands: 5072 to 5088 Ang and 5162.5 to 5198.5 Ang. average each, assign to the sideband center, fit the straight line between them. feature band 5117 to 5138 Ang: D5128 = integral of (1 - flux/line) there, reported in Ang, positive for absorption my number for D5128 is -2.4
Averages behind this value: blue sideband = 5.37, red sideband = 4.61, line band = 5.57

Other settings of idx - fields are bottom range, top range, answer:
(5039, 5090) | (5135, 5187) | 0.92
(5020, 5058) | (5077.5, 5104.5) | 1.05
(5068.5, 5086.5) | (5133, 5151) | 1.02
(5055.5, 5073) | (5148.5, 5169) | 0.94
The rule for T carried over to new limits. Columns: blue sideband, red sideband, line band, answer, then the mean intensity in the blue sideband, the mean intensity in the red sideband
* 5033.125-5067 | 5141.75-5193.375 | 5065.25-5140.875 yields -4.14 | 5.66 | 4.97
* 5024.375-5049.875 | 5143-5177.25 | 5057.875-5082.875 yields -1.68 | 5.49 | 5.03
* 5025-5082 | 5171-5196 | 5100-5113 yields -1.34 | 5.65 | 4.69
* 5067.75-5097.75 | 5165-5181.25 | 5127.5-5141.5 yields -2.21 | 5.61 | 4.33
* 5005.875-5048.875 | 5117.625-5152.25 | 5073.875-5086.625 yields 0.23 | 5.41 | 5.51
